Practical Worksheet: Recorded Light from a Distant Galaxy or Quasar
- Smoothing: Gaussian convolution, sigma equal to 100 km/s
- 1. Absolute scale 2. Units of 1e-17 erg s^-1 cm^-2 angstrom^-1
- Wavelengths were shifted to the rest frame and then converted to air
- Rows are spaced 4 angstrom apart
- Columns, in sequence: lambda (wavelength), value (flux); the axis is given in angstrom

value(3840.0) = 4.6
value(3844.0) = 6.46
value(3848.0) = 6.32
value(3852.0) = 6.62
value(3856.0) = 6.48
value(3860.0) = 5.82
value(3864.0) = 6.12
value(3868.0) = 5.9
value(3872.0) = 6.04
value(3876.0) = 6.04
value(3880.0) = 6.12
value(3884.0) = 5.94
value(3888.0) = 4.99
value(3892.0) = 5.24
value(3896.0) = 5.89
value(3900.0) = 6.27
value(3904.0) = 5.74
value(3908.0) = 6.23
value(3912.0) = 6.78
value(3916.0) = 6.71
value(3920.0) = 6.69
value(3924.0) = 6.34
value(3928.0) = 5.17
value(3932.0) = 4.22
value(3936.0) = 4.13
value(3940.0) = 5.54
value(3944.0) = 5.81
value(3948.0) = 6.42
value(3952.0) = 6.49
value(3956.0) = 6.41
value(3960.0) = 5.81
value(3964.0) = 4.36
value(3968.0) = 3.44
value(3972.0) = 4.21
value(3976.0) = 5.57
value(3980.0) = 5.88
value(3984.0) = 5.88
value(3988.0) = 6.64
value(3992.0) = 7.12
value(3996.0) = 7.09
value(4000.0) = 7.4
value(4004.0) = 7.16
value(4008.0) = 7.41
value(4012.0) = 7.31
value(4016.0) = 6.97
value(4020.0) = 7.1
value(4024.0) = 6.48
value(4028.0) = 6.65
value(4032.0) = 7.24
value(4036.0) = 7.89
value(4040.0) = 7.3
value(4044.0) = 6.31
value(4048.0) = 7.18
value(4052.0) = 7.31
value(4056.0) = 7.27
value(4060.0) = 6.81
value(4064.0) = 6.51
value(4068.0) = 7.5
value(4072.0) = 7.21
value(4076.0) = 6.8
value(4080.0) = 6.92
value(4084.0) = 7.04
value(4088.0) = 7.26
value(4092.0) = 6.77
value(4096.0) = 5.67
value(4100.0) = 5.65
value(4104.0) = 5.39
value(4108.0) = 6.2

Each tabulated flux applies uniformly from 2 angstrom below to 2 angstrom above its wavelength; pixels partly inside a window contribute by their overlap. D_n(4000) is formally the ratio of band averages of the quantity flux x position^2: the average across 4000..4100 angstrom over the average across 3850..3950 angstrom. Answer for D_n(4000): 1.28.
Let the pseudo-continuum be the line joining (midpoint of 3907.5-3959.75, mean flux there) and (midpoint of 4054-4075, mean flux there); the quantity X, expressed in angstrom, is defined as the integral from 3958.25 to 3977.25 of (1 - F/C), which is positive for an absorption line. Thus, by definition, 4.8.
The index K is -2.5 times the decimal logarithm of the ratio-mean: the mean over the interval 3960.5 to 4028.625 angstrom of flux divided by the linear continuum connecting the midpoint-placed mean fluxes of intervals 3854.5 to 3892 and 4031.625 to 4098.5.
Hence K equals 0.06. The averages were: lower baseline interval 5.89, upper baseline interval 6.98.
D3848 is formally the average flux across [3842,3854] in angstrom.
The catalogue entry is 6.47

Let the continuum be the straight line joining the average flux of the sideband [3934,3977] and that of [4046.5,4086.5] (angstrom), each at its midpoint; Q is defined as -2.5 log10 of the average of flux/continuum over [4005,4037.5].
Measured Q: -0.128 mag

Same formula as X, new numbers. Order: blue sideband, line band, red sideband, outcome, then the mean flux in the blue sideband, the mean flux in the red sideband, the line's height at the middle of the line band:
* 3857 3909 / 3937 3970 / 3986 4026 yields 5.3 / 5.88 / 7.07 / 6.56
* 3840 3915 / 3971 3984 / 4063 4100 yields 2.0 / 6.03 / 6.8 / 6.4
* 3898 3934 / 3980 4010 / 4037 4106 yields -2.3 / 6.02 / 6.78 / 6.4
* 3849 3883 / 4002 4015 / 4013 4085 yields -0.8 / 6.14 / 7.03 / 6.83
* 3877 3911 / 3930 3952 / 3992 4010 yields 3.9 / 5.84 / 7.25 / 6.46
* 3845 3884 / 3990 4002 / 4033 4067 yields -0.7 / 6.16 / 7.09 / 6.82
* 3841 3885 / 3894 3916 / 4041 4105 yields 0.1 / 6.14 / 6.75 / 6.26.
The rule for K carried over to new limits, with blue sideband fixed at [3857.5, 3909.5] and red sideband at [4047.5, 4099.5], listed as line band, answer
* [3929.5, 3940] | 0.344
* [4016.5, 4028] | -0.027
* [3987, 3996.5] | -0.081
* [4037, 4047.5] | -0.037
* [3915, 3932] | 0.022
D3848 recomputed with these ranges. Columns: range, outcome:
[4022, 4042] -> 7.11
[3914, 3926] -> 6.58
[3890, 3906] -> 5.79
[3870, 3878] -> 6.04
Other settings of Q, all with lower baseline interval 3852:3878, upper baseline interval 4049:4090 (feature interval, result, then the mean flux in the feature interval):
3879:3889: 0.089 mag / 5.71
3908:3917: -0.051 mag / 6.63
